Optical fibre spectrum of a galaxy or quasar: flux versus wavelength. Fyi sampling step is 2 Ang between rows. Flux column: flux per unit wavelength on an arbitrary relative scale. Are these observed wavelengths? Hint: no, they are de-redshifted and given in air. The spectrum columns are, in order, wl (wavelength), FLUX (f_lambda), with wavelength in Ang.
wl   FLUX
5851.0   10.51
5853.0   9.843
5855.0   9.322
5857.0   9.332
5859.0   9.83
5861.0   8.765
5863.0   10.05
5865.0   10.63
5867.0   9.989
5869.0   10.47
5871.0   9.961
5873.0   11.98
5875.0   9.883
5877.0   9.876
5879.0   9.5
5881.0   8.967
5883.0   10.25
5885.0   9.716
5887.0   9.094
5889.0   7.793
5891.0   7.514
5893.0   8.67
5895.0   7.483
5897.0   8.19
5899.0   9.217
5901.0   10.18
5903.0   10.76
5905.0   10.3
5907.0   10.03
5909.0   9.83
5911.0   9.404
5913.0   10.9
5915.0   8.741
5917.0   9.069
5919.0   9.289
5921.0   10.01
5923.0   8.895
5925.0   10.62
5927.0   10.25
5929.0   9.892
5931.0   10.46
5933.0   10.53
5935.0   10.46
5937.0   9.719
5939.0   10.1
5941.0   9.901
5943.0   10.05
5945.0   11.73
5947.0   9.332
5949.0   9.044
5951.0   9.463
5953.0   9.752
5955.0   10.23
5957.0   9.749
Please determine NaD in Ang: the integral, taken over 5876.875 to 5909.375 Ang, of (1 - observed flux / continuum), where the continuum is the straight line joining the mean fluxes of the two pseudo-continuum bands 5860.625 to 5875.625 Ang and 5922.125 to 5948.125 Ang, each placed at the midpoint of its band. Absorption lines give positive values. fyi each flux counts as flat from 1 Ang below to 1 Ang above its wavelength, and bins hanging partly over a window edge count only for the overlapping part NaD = 3.2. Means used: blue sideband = 10.3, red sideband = 10.1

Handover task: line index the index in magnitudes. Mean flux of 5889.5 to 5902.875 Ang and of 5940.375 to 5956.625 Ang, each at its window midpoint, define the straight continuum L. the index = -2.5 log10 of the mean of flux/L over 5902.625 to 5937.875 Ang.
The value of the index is -0.08 mag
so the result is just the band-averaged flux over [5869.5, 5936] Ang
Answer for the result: 9.63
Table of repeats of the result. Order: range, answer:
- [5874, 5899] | 8.92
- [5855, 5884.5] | 9.94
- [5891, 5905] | 9.06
